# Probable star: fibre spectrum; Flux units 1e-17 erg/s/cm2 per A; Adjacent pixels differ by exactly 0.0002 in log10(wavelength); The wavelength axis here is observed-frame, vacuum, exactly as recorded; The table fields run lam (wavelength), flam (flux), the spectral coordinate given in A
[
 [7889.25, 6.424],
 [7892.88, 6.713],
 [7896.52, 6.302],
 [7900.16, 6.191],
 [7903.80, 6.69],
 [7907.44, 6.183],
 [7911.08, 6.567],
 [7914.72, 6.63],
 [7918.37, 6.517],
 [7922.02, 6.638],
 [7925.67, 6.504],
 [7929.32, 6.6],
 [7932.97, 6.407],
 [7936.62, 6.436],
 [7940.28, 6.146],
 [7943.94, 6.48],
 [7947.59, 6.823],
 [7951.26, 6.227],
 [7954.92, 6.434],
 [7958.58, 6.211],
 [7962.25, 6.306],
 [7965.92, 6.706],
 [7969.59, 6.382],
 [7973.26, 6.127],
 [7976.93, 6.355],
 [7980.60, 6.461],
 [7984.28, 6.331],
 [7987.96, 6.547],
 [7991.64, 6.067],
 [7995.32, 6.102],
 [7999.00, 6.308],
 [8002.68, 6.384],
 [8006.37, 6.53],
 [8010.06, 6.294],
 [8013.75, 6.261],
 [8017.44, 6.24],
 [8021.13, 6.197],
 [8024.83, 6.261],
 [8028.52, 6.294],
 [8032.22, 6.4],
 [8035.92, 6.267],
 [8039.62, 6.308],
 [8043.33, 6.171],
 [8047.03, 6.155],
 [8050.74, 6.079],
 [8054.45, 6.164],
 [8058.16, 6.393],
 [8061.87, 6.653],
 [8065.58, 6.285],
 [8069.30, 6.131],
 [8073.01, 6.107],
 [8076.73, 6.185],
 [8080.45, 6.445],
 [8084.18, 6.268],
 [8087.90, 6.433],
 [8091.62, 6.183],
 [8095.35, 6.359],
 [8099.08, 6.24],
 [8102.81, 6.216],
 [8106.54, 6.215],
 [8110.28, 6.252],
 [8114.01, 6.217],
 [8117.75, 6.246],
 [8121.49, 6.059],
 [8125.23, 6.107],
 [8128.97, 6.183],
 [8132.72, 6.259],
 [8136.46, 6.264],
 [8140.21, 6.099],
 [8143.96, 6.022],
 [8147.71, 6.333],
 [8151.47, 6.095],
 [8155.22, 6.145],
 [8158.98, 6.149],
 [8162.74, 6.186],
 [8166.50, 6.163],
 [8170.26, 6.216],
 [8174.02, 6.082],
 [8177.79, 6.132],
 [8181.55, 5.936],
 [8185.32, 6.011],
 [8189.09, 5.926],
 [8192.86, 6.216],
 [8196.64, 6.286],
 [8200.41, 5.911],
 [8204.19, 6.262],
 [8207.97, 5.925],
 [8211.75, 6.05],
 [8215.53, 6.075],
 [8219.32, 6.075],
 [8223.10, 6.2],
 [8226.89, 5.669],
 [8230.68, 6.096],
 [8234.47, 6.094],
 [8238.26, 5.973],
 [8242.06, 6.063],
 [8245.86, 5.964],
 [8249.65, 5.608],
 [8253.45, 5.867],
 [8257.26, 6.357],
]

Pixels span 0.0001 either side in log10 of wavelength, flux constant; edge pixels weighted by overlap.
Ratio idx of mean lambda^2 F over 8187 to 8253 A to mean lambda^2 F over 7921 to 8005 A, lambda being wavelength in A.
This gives 1.00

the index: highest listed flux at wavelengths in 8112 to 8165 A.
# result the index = 6.333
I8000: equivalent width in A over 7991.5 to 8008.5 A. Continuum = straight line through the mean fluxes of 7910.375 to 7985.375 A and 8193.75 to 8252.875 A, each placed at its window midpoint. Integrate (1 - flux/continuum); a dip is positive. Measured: 0.16 A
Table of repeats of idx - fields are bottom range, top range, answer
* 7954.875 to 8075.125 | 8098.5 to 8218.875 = 1.01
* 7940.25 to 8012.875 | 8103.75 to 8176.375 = 1.01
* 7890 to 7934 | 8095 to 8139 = 1.01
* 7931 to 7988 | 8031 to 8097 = 1.01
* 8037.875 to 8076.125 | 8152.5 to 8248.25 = 1.01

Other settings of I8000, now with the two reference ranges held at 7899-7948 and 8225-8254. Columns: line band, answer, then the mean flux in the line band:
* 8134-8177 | -0.64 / 6.16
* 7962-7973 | -0.06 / 6.44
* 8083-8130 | -0.56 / 6.23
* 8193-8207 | -0.36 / 6.14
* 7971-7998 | 0.37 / 6.29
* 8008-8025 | 0.17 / 6.25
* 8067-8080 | 0.08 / 6.18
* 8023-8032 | 0.00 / 6.3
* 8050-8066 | -0.23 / 6.34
